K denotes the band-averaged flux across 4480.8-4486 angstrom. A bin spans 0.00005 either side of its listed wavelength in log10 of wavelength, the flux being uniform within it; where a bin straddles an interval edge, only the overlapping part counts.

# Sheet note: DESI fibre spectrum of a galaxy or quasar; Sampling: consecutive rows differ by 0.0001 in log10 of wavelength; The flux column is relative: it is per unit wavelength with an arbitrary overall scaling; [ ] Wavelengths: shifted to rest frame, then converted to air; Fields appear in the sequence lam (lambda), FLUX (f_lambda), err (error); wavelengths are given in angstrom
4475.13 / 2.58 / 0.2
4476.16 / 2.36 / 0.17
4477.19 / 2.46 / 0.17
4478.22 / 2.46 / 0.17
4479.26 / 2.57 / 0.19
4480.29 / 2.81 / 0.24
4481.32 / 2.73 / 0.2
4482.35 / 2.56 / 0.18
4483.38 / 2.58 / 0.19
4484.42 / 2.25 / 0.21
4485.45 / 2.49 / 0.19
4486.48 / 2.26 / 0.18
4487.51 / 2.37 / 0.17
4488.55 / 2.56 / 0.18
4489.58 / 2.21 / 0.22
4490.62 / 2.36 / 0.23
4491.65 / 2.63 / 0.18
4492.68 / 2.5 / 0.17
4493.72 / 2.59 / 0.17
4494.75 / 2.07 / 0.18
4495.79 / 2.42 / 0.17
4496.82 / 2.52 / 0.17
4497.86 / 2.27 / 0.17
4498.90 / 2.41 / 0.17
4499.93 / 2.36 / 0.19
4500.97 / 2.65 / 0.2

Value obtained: 2.52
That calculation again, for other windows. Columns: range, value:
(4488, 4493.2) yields 2.45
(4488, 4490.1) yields 2.38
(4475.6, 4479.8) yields 2.46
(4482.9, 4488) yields 2.39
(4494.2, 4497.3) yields 2.34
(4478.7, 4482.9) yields 2.66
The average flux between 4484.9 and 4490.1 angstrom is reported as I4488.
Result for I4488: 2.38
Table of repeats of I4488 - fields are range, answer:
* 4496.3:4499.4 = 2.4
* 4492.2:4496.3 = 2.39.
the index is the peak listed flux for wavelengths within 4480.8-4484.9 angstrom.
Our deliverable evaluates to 2.73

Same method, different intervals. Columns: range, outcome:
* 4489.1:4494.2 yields 2.63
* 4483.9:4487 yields 2.49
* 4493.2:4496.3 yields 2.59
